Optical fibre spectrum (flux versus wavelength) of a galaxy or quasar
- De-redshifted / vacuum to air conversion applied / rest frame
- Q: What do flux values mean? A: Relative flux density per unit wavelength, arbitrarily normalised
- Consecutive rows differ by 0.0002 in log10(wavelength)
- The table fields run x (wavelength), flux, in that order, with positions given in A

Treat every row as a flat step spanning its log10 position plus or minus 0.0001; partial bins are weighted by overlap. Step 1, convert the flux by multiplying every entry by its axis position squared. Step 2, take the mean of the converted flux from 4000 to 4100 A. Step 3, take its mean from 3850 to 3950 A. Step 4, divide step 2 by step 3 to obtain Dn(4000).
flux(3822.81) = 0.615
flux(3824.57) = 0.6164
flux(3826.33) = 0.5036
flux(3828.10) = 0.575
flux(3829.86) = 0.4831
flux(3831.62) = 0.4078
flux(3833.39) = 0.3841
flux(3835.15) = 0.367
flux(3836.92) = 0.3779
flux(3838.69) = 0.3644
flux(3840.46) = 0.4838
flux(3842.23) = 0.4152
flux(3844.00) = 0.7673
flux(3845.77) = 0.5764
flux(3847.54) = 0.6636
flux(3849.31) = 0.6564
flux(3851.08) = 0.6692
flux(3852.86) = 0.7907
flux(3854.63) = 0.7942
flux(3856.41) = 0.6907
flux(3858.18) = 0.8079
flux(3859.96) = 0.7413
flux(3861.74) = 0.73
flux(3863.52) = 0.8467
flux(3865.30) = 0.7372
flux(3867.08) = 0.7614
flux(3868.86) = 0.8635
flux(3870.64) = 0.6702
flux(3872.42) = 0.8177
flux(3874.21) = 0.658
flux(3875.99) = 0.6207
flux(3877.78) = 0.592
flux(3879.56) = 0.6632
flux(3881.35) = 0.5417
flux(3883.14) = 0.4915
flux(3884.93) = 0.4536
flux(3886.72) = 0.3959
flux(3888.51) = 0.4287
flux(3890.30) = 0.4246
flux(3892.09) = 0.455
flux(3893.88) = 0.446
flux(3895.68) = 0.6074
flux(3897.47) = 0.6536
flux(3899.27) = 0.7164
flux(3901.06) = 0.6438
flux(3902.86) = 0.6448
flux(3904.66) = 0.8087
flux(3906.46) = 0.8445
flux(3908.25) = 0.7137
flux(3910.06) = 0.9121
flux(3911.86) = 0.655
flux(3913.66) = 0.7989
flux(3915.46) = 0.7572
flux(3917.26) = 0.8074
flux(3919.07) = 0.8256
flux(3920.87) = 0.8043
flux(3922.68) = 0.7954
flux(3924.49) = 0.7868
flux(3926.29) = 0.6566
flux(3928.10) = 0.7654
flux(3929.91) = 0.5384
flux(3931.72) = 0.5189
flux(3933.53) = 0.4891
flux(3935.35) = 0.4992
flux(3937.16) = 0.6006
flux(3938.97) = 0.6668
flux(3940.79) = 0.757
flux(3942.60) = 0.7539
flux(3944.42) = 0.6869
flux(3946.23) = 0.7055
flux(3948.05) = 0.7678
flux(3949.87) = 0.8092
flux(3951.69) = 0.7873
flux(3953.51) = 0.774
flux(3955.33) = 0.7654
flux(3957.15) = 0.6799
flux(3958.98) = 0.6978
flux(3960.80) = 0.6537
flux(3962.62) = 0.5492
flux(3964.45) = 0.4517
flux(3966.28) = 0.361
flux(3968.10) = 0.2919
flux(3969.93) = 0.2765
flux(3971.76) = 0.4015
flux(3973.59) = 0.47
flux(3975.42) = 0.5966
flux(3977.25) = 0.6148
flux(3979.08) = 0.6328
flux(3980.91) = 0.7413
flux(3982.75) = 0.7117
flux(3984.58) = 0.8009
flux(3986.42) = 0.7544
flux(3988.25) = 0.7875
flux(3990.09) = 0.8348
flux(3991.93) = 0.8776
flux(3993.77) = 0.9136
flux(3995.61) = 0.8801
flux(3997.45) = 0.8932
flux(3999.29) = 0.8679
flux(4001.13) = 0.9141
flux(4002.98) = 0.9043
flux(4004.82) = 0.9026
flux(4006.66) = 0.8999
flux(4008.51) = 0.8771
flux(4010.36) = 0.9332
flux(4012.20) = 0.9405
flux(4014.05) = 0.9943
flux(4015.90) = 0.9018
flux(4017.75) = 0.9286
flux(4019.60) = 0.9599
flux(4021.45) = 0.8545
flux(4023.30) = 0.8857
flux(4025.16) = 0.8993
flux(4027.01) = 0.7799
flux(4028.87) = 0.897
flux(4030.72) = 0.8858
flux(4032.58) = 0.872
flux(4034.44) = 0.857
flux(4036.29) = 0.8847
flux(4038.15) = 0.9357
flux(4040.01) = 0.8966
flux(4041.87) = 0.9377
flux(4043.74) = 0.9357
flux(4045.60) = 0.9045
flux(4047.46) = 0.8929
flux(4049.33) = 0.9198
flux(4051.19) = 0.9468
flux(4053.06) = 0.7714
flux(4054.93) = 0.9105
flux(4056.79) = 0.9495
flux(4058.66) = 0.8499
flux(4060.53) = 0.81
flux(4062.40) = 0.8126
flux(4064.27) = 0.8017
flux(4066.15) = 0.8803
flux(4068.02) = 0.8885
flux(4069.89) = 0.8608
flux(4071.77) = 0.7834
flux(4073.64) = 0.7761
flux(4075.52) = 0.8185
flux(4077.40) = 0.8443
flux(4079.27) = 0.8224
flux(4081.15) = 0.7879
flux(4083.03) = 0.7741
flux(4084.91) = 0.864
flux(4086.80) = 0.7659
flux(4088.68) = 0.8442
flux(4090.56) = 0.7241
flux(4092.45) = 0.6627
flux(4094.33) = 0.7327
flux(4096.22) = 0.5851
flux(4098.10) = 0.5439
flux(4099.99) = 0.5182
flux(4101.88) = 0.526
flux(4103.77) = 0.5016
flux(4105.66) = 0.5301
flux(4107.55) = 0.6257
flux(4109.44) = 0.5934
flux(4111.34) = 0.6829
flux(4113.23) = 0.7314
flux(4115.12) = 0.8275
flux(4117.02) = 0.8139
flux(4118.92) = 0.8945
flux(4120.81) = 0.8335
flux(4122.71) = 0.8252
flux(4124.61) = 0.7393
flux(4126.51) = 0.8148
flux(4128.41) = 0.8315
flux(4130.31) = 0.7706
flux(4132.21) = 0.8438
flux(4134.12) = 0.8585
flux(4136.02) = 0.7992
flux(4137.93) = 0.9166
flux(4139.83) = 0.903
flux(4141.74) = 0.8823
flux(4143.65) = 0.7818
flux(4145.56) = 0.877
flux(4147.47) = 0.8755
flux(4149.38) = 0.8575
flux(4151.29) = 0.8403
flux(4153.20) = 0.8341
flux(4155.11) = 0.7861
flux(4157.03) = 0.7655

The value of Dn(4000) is 1.35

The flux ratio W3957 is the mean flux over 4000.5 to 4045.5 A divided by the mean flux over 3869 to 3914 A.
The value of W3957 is 1.44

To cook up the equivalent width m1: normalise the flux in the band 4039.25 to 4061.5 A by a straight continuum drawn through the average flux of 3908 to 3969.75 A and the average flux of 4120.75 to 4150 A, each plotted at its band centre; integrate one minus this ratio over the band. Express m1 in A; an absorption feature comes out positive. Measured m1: -3.7 A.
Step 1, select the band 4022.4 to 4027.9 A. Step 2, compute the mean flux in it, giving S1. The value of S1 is 0.855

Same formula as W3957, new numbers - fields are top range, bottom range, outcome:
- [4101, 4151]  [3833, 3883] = 1.20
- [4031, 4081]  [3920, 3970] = 1.34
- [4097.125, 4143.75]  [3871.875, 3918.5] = 1.17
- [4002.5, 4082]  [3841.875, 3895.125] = 1.37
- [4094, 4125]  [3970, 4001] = 0.93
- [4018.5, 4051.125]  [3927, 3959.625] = 1.32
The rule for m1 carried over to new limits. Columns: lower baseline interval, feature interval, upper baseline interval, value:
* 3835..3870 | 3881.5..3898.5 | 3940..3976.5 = 4.10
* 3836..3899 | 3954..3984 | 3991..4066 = 8.68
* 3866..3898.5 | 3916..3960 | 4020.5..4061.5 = -0.97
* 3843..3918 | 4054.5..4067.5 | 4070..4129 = -2.48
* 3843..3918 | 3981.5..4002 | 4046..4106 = -2.98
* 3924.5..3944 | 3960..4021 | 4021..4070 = 1.64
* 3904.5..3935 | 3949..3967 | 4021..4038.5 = 2.81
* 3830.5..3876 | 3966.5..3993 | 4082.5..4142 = 2.60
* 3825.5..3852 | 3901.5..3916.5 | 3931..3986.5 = -4.89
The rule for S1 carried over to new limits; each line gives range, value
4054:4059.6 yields 0.904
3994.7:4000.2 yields 0.881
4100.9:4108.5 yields 0.546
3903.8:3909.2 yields 0.789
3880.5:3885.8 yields 0.495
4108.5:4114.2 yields 0.67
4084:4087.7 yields 0.813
